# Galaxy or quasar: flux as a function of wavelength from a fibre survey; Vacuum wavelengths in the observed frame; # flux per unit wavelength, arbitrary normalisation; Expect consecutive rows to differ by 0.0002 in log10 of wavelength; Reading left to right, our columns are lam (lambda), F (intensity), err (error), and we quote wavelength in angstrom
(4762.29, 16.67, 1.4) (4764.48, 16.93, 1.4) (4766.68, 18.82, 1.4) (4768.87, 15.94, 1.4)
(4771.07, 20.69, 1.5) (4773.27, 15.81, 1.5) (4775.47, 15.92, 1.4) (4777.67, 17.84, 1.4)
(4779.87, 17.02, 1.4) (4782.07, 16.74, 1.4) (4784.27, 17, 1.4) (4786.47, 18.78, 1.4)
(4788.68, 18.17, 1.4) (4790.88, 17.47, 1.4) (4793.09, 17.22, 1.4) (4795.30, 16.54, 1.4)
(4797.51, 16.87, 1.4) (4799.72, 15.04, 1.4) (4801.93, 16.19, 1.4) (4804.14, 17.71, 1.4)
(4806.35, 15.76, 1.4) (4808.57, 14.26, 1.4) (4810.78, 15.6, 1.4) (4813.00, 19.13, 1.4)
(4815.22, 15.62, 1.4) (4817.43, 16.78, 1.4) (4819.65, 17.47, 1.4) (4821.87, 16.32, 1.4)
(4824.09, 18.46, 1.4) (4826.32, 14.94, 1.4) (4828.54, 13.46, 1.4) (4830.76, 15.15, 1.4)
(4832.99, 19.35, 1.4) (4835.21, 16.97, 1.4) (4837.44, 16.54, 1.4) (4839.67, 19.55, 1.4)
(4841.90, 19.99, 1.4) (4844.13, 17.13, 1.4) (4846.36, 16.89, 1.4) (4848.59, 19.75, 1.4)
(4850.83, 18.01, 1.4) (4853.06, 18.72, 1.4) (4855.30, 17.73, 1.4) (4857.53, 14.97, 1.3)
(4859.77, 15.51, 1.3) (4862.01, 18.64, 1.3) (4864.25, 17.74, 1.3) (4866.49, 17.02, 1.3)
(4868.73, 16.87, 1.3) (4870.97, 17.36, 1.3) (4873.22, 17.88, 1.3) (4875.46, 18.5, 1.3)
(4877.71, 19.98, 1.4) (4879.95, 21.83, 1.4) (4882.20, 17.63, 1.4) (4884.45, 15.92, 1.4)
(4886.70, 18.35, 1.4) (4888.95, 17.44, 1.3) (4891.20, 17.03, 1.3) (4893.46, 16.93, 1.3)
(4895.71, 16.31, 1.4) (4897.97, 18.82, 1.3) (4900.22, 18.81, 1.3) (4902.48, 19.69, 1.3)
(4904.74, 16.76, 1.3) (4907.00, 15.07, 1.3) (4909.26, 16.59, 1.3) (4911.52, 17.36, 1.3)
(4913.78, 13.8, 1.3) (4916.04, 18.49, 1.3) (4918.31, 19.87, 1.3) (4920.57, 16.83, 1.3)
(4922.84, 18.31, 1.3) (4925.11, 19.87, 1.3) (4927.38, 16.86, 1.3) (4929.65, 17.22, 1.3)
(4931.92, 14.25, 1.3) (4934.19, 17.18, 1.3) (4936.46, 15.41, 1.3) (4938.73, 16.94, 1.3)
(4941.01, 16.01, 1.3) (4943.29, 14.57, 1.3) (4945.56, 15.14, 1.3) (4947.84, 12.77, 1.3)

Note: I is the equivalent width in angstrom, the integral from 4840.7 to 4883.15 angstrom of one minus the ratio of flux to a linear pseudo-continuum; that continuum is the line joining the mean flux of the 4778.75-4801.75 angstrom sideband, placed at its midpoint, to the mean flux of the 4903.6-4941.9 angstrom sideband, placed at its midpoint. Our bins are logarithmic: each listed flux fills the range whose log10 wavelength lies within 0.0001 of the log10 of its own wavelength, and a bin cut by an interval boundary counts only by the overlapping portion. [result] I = -2.6 angstrom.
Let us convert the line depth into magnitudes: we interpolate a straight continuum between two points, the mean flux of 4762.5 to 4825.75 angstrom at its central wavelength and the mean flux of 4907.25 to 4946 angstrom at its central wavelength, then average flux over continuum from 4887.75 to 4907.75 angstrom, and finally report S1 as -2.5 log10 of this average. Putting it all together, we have -0.04 mag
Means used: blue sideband 17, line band 17.5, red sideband 16.7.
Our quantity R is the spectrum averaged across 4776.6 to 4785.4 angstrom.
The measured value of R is 17.2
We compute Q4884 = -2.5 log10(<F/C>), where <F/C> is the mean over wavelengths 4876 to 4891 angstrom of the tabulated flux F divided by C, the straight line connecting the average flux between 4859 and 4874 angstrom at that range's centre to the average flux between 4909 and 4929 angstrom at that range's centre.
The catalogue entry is -0.063 mag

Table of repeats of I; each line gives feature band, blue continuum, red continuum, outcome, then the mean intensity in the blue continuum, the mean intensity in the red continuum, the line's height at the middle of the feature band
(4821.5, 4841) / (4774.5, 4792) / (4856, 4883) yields 0.9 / 17.4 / 17.8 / 17.6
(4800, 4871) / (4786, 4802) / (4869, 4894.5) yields 1.9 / 17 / 18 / 17.5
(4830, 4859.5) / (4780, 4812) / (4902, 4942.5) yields -1.6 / 16.7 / 17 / 16.8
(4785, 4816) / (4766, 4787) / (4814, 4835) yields 0.3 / 17.4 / 16.4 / 16.9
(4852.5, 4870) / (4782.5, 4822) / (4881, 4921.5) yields 0.0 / 16.8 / 17.3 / 17.1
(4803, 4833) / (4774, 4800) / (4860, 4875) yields 1.6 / 17.1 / 17.5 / 17.3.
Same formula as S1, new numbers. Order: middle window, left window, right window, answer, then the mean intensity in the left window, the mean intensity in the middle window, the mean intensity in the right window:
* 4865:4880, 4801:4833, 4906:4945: -0.107 mag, 16.3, 18.2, 16.7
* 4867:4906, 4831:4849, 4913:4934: -0.020 mag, 18.1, 18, 17.3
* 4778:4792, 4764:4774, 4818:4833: -0.015 mag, 17.7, 17.6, 16.2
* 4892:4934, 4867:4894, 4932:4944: -0.033 mag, 18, 17.3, 15.9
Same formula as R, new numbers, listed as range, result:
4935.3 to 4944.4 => 15.7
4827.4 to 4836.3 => 16.2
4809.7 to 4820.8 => 16.9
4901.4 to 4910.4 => 17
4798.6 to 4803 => 15.6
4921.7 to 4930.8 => 18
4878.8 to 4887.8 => 18.4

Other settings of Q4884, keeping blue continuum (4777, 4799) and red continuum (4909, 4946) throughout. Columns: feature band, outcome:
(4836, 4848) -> -0.06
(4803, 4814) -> 0.05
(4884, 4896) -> -0.01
